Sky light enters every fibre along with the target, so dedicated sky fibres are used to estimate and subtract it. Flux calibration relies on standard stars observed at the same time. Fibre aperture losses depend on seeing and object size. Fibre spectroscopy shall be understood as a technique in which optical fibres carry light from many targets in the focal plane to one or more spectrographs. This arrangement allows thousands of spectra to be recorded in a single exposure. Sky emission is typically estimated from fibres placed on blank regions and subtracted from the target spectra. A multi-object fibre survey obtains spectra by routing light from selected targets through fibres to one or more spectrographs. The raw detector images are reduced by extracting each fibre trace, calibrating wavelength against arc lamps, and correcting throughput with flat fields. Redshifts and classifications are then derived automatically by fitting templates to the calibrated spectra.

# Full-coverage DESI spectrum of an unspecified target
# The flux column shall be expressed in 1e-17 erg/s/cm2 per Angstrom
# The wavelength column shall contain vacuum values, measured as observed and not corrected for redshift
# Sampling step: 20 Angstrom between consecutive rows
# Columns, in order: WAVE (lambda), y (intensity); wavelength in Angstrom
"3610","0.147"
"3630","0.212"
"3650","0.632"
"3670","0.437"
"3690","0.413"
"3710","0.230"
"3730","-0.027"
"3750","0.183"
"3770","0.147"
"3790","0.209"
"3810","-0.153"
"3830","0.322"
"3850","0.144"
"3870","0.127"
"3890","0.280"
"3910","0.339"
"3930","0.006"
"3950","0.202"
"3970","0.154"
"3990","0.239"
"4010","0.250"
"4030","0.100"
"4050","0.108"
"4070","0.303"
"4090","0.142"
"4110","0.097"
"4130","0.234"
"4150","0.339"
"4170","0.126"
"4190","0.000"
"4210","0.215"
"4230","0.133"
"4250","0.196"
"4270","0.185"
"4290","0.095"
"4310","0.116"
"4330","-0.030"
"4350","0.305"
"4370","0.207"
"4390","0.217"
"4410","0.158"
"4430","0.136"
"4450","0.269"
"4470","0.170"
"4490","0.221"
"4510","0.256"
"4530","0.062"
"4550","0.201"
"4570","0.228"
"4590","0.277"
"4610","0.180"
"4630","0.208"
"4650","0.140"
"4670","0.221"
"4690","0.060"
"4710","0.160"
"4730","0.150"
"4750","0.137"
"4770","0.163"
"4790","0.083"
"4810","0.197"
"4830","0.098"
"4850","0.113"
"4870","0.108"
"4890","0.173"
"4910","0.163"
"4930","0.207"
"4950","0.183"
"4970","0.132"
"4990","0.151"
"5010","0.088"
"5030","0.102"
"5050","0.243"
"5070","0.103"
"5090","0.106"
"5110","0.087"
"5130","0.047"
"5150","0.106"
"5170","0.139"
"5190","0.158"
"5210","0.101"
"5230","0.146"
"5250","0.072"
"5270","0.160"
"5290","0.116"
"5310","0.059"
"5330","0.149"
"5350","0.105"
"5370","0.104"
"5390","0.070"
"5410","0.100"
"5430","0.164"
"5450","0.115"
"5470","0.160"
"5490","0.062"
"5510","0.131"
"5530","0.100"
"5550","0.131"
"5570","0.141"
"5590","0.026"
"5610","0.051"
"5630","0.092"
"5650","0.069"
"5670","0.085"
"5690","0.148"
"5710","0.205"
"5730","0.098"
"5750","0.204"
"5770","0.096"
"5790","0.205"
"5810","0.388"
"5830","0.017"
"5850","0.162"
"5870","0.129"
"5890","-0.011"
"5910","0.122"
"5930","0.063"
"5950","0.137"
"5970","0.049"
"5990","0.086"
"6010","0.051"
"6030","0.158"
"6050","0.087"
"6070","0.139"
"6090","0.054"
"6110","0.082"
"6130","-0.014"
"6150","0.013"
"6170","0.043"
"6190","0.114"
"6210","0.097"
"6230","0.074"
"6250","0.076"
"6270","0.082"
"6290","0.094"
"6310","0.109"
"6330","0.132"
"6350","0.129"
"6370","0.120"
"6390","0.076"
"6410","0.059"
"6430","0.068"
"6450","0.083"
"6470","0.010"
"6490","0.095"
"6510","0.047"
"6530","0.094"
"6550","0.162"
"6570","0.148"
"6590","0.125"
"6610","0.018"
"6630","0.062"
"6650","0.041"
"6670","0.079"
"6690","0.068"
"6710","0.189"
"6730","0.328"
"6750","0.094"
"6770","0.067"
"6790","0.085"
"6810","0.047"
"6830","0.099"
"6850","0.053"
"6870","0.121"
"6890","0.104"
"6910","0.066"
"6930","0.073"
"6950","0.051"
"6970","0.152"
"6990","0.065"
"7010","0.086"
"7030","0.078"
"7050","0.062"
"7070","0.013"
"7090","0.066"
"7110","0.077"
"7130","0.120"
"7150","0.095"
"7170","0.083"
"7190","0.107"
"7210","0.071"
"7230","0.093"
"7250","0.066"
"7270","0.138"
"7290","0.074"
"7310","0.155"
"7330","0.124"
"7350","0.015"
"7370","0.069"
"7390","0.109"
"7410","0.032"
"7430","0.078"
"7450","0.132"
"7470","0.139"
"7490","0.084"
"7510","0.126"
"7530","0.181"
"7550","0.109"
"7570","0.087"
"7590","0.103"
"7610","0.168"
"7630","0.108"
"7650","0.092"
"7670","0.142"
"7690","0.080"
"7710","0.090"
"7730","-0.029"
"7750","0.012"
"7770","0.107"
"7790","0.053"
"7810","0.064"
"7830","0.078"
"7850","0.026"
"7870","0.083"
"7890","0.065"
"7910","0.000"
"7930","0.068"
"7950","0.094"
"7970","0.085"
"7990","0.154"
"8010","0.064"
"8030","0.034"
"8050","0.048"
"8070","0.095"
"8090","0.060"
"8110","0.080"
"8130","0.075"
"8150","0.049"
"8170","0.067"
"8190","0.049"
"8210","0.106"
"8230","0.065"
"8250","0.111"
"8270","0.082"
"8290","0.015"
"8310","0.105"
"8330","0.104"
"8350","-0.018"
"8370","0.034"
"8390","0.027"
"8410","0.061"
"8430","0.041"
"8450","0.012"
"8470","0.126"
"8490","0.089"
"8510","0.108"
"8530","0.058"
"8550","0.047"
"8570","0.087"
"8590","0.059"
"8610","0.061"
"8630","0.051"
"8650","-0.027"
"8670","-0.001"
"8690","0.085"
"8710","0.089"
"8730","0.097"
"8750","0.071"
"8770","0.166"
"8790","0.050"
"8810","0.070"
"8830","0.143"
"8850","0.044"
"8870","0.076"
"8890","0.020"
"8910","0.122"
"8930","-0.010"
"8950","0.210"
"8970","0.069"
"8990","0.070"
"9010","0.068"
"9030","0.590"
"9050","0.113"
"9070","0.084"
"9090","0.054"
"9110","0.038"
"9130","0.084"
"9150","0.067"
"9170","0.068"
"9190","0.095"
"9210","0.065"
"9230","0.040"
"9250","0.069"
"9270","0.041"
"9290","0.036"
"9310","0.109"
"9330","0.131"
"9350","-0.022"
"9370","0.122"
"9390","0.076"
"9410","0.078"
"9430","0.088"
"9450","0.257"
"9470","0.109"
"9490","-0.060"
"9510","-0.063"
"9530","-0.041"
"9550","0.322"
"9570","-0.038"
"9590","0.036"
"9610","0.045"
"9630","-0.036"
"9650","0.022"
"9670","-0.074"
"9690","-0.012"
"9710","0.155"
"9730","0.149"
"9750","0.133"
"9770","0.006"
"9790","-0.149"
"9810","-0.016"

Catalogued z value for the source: 0.80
